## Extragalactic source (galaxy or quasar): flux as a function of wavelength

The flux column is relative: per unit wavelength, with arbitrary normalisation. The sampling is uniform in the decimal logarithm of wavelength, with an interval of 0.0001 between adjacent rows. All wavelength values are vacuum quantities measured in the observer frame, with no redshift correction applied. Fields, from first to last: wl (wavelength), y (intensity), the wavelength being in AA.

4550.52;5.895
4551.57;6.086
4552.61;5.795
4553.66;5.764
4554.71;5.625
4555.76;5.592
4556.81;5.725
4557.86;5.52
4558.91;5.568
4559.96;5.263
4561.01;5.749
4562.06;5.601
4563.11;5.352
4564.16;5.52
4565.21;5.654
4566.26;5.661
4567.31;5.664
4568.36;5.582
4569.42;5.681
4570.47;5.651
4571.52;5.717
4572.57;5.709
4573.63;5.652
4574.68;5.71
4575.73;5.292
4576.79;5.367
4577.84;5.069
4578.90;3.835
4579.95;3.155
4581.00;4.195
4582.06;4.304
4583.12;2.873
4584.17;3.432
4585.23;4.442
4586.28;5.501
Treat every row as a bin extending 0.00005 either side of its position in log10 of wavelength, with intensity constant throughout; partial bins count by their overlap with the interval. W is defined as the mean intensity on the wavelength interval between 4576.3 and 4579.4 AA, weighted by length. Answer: 4.75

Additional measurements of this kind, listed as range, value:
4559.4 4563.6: 5.49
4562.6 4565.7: 5.51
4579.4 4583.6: 3.64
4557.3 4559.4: 5.54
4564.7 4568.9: 5.64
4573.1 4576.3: 5.54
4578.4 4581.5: 3.73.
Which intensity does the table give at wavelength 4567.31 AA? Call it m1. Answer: 5.664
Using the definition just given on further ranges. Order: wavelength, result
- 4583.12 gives 2.873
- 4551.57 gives 6.086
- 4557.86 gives 5.52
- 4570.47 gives 5.651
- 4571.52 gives 5.717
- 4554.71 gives 5.625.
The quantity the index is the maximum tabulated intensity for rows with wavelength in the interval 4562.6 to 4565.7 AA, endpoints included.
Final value 5.654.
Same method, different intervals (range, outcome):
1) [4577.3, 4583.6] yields 5.069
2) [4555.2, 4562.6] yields 5.749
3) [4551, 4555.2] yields 6.086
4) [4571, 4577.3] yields 5.717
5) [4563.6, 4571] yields 5.681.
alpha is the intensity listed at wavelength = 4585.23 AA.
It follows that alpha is 4.442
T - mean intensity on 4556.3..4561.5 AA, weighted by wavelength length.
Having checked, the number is 5.56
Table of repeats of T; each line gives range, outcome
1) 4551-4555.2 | 5.82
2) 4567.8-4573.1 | 5.67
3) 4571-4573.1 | 5.71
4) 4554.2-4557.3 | 5.64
